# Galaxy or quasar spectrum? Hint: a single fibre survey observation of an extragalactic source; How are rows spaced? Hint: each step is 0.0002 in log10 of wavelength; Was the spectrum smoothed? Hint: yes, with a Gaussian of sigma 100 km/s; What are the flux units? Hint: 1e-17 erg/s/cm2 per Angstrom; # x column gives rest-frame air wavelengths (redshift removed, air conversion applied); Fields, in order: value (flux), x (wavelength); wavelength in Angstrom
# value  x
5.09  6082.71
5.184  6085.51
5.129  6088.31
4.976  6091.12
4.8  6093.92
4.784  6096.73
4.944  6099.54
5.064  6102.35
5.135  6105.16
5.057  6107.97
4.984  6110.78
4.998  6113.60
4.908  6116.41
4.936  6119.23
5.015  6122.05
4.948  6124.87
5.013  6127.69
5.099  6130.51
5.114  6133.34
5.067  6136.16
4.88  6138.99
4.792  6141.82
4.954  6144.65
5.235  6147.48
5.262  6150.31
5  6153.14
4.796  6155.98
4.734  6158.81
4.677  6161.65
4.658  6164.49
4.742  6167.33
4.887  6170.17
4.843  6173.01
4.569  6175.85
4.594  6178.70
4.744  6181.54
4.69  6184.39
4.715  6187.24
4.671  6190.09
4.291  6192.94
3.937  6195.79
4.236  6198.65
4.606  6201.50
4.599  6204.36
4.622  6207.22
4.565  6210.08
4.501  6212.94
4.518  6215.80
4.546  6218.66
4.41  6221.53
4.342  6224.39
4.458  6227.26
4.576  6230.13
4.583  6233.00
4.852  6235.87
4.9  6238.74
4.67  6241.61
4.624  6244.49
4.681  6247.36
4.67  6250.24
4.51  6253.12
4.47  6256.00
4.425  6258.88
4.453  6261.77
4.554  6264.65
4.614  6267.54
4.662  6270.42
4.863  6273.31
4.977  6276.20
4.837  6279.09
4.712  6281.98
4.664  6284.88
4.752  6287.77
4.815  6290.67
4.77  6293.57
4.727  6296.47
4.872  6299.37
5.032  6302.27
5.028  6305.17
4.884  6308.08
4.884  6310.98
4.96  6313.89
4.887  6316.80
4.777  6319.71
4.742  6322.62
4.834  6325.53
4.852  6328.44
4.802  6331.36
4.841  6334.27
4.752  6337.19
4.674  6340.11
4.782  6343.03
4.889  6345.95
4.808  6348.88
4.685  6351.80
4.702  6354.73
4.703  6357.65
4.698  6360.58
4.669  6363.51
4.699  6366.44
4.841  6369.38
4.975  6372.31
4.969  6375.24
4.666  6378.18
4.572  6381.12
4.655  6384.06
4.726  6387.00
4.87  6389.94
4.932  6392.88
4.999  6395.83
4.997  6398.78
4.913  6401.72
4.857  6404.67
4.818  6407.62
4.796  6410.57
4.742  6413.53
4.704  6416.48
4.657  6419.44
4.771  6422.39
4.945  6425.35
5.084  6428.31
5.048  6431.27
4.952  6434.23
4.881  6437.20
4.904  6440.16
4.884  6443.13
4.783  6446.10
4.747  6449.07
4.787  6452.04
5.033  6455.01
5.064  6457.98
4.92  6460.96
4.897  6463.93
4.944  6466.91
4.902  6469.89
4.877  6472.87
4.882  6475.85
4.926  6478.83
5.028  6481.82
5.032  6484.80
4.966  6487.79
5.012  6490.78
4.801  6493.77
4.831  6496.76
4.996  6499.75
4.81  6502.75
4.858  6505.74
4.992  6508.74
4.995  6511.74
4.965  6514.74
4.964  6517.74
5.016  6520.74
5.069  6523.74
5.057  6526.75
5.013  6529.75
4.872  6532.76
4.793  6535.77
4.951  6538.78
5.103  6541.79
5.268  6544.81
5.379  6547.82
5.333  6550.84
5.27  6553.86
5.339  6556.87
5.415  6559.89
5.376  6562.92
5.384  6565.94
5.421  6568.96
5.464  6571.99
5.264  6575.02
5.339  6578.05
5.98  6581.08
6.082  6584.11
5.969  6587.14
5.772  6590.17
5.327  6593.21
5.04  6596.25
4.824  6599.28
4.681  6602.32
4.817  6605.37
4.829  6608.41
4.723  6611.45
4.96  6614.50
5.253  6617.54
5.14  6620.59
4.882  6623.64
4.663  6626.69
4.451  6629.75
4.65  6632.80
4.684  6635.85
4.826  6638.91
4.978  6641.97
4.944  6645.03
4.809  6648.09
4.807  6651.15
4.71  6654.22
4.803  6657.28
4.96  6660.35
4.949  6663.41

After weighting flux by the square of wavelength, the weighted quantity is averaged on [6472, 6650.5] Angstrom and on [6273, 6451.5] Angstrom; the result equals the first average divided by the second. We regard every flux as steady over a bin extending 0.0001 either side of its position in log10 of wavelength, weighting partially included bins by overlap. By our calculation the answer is 1.1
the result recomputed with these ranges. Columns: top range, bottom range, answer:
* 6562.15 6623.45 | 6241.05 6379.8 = 1.21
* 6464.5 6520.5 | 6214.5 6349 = 1.12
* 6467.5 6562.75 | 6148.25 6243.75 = 1.20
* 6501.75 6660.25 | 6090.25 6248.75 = 1.21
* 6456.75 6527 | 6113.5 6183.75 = 1.13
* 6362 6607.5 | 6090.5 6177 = 1.14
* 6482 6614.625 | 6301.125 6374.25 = 1.14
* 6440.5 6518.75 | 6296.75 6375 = 1.07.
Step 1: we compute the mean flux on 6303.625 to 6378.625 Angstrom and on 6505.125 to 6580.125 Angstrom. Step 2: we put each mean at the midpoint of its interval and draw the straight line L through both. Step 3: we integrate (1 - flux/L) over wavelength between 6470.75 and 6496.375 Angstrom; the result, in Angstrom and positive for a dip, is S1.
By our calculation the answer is 0.6 Angstrom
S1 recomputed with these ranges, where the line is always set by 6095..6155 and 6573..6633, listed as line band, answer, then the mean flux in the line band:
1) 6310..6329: 0.81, 4.85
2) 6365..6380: 0.75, 4.82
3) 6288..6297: 0.50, 4.77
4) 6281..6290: 0.59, 4.72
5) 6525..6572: -0.71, 5.21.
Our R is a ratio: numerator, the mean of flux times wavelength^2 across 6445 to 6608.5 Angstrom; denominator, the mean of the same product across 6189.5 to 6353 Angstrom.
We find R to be 1.2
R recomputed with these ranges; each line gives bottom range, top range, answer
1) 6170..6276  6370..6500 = 1.14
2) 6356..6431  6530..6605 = 1.16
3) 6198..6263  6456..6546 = 1.18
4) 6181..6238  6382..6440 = 1.14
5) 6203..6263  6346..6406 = 1.10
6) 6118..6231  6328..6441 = 1.09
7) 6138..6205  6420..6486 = 1.14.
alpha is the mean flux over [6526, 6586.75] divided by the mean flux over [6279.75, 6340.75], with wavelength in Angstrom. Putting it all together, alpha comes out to 1.10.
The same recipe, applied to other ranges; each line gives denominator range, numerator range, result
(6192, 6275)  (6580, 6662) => 1.10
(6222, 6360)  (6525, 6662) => 1.08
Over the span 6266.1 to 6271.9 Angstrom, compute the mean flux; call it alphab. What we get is 4.64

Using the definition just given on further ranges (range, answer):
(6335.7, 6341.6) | 4.71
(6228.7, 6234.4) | 4.58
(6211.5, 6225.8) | 4.47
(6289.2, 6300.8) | 4.79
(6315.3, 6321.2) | 4.83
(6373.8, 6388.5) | 4.72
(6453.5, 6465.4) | 4.98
